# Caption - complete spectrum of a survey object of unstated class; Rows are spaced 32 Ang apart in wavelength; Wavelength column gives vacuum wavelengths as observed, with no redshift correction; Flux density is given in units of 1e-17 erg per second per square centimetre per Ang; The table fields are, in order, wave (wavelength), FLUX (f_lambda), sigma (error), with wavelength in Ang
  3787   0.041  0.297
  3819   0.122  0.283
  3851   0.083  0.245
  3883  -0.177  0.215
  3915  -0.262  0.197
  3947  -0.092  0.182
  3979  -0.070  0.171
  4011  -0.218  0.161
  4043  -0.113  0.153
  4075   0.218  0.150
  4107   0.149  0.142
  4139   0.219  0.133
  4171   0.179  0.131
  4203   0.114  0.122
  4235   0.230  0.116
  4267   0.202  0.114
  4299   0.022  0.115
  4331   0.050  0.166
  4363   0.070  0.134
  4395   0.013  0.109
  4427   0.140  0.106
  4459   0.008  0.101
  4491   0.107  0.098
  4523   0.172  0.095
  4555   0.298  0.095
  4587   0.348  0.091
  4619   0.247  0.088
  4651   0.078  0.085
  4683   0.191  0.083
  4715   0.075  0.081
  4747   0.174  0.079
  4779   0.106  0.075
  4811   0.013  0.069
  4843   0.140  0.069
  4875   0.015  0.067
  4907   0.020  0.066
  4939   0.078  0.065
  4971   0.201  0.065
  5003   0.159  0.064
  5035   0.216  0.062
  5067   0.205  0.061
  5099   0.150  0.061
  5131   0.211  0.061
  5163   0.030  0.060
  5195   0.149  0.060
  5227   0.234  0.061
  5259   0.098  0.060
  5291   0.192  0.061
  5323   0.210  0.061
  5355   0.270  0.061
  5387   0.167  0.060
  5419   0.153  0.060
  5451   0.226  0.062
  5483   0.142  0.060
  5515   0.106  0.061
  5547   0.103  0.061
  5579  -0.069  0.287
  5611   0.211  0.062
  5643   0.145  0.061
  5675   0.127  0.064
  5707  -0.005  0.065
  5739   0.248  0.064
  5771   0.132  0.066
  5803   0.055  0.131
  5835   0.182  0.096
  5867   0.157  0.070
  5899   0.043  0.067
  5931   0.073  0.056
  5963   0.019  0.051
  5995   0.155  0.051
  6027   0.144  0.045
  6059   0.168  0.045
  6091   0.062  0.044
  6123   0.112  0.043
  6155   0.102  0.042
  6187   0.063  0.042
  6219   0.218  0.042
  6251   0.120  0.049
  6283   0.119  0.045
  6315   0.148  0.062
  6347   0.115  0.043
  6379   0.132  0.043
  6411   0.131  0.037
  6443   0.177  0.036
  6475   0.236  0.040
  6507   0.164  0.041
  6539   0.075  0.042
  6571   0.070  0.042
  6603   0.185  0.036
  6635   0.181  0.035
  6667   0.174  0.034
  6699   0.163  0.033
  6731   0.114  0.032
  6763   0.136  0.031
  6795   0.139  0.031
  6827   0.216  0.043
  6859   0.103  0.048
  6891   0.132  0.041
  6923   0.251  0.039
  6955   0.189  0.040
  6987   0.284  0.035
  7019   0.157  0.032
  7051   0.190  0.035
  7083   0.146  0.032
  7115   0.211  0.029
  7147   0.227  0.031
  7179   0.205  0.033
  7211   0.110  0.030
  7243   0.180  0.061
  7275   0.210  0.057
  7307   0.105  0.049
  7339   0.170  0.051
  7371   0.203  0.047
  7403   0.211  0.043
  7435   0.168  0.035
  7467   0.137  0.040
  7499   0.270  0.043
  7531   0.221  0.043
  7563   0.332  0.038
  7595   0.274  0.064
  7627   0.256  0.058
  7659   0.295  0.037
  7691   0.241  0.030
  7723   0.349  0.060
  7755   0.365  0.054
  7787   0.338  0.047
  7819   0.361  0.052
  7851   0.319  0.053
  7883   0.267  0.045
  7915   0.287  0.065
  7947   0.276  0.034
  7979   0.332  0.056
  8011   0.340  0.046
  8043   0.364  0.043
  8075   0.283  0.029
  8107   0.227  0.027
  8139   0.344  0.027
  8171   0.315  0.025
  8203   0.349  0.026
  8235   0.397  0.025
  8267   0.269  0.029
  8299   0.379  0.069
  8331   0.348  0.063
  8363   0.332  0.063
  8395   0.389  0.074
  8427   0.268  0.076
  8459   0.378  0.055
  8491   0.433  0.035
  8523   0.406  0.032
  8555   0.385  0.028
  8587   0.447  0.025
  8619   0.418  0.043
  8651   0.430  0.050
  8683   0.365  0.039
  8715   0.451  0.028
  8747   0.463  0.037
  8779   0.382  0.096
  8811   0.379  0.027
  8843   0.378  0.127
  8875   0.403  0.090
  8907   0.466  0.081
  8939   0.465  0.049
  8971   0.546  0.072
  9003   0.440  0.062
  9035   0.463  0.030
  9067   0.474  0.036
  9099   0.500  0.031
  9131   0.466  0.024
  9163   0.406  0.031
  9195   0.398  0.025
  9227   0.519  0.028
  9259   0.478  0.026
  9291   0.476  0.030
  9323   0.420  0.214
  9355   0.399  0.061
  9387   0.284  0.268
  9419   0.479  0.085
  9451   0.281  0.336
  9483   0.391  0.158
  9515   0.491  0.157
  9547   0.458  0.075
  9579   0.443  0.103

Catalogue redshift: 0.884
